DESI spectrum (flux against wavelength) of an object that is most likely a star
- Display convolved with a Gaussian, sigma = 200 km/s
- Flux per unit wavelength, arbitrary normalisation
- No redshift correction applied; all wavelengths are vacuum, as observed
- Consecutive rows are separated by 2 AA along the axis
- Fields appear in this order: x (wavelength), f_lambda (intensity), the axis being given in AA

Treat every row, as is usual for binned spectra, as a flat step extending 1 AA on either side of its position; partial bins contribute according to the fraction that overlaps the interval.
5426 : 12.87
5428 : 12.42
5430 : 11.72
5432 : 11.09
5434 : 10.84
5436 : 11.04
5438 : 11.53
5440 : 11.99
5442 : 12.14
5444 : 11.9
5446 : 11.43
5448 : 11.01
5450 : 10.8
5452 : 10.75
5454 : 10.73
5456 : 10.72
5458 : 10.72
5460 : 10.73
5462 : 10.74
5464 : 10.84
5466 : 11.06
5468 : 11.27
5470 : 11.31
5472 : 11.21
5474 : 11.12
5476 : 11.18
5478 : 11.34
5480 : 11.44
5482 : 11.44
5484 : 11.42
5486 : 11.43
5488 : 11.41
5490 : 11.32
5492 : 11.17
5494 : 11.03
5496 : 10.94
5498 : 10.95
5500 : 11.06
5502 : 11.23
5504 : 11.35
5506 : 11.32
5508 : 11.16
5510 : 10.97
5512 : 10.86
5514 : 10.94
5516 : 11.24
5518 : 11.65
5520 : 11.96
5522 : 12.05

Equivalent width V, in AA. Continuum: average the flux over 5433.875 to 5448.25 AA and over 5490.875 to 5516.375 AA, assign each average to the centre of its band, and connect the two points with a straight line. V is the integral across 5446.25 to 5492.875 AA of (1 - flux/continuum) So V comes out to 1.0 AA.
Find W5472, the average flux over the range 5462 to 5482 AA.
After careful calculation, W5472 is 11.2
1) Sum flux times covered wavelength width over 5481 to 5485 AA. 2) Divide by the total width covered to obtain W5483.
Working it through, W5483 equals 11.4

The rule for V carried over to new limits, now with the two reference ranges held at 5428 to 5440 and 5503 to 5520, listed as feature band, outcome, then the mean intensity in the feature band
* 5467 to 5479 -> 0.08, 11.2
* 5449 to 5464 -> 0.80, 10.7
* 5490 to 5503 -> 0.21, 11.1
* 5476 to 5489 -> -0.11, 11.4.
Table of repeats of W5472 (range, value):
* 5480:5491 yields 11.4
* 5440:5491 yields 11.2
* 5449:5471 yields 10.9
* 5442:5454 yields 11.2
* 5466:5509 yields 11.2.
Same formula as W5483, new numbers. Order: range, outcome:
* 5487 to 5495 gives 11.2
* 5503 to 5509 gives 11.3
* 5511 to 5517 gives 11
